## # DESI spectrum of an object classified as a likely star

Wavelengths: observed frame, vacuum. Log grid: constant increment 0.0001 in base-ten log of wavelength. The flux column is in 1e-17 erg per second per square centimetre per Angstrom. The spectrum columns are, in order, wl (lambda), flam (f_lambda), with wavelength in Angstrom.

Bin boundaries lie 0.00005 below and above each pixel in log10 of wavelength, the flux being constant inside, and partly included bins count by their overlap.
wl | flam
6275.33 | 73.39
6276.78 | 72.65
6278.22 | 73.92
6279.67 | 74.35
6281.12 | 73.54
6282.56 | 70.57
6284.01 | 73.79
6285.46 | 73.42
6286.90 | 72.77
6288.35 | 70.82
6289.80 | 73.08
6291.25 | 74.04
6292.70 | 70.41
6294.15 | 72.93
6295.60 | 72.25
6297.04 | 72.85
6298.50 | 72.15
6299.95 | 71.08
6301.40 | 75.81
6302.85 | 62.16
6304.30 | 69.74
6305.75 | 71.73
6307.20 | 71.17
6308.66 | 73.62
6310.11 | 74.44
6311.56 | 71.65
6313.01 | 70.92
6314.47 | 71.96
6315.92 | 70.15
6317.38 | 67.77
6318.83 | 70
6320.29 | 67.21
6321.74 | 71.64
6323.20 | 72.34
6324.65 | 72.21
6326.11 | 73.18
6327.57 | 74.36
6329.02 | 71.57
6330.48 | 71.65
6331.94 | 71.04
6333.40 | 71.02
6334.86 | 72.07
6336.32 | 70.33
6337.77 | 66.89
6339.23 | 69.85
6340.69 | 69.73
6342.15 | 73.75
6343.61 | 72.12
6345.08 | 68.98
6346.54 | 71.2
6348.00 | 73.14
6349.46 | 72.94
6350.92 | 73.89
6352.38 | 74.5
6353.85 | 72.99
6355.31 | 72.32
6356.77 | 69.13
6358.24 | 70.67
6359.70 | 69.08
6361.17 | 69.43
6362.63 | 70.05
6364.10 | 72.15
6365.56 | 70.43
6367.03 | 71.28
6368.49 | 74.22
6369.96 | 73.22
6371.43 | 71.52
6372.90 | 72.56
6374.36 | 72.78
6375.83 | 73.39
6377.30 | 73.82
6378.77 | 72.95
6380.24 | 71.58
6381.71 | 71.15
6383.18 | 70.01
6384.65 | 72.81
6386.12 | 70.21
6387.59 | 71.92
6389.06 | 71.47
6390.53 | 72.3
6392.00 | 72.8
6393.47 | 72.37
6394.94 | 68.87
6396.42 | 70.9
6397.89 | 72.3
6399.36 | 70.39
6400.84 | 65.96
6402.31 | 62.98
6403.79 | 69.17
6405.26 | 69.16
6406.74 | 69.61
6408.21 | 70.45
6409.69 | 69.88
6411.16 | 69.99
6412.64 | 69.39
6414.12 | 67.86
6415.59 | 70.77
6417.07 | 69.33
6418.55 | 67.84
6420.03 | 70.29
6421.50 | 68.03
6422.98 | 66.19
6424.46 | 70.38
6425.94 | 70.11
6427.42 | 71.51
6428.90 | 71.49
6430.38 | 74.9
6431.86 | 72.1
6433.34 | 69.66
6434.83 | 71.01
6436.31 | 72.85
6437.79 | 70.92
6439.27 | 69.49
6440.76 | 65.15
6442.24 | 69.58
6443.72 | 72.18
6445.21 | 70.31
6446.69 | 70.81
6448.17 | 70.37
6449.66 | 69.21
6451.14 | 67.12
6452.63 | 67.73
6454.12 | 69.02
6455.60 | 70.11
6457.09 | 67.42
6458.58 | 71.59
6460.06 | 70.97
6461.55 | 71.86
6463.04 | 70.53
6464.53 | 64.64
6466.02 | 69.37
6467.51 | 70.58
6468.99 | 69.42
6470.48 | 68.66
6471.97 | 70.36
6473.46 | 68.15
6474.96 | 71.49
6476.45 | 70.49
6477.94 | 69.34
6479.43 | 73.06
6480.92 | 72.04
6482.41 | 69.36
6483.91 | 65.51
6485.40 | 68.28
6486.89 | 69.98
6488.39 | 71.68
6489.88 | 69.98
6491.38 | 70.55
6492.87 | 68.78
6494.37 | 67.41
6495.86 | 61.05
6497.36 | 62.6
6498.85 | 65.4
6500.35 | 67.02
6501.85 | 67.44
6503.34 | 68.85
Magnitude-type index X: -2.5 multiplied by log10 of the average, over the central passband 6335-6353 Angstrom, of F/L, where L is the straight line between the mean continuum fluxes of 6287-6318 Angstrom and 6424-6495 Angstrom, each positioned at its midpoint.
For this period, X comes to -0.01 mag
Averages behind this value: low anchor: 71.5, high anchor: 69.9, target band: 71.5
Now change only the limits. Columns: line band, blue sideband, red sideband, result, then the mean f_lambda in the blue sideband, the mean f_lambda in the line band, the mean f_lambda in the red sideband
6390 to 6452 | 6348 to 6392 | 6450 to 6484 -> 0.01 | 71.9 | 69.9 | 69.6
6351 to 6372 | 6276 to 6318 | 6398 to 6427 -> -0.02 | 71.9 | 71.6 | 68.9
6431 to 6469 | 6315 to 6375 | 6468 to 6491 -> 0.01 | 71.4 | 69.8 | 69.9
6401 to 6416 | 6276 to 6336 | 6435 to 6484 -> 0.03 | 71.8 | 68.8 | 69.8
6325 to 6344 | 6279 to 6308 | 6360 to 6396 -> 0.01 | 71.9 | 71.4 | 71.8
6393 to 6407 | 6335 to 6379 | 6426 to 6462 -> 0.03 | 71.6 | 69.1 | 70.3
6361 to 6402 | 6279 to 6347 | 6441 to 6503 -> -0.02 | 71.5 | 71.5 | 69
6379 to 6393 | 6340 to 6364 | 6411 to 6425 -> -0.02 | 71.5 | 71.7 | 68.9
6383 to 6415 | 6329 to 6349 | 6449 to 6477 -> 0.00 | 70.9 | 70.1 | 69.4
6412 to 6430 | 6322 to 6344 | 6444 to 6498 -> 0.01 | 71.5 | 69.6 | 69.2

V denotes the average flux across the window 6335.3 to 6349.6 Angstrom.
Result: 70.8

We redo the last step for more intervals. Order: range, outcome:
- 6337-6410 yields 71.1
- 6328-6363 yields 71.2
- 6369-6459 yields 70.3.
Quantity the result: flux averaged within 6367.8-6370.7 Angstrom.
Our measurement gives 73.5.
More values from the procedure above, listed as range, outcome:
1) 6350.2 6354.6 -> 73.8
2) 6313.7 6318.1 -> 69.9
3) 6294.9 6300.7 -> 72.1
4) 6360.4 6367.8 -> 70.7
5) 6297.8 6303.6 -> 70.3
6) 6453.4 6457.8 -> 68.9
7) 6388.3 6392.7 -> 72.2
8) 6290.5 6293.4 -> 72.2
